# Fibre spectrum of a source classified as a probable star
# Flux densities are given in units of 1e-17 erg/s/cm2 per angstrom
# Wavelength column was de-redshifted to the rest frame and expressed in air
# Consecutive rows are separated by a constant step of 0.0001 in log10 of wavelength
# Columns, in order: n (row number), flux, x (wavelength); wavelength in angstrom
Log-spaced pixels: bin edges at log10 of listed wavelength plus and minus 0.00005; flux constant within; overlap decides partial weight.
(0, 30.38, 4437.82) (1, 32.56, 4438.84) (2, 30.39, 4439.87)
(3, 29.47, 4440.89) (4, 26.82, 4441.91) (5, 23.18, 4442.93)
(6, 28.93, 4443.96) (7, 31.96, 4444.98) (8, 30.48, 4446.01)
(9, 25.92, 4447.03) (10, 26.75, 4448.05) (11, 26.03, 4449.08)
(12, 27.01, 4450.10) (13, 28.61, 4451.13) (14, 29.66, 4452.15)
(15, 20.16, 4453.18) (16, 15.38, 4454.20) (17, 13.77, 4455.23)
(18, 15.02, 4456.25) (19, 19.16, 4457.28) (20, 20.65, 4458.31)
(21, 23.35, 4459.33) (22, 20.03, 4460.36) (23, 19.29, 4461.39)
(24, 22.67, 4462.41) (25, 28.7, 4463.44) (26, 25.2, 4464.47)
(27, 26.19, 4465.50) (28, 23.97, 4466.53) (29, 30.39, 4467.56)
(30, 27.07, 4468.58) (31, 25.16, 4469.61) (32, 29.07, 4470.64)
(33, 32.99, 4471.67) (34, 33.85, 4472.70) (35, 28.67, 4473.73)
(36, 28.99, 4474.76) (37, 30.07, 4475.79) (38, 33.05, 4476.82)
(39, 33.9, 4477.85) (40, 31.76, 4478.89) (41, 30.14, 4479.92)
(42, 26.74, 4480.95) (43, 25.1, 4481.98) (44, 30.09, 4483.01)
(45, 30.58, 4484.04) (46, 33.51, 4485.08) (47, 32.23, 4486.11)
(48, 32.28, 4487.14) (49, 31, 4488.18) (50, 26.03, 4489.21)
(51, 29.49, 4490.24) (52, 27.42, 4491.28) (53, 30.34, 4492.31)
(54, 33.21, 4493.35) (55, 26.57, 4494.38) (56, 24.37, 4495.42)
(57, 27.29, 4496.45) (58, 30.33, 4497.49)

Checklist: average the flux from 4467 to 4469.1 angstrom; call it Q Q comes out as 28.7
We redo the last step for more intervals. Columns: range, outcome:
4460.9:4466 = 24.4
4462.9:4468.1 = 26.9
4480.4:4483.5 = 27.4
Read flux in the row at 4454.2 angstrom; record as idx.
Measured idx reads 15.38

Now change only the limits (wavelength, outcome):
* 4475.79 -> 30.07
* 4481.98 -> 25.1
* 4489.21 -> 26.03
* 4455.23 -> 13.77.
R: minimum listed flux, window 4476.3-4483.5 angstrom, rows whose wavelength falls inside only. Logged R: 25.1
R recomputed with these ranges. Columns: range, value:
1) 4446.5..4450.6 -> 25.92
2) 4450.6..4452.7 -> 28.61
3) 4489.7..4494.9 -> 26.57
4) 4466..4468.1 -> 23.97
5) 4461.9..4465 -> 22.67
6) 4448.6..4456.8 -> 13.77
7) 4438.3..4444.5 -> 23.18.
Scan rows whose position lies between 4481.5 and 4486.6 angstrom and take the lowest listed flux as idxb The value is 25.1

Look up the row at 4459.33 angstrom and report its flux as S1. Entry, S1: 23.35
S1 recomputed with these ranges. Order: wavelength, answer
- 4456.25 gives 15.02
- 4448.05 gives 26.75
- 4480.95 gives 26.74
